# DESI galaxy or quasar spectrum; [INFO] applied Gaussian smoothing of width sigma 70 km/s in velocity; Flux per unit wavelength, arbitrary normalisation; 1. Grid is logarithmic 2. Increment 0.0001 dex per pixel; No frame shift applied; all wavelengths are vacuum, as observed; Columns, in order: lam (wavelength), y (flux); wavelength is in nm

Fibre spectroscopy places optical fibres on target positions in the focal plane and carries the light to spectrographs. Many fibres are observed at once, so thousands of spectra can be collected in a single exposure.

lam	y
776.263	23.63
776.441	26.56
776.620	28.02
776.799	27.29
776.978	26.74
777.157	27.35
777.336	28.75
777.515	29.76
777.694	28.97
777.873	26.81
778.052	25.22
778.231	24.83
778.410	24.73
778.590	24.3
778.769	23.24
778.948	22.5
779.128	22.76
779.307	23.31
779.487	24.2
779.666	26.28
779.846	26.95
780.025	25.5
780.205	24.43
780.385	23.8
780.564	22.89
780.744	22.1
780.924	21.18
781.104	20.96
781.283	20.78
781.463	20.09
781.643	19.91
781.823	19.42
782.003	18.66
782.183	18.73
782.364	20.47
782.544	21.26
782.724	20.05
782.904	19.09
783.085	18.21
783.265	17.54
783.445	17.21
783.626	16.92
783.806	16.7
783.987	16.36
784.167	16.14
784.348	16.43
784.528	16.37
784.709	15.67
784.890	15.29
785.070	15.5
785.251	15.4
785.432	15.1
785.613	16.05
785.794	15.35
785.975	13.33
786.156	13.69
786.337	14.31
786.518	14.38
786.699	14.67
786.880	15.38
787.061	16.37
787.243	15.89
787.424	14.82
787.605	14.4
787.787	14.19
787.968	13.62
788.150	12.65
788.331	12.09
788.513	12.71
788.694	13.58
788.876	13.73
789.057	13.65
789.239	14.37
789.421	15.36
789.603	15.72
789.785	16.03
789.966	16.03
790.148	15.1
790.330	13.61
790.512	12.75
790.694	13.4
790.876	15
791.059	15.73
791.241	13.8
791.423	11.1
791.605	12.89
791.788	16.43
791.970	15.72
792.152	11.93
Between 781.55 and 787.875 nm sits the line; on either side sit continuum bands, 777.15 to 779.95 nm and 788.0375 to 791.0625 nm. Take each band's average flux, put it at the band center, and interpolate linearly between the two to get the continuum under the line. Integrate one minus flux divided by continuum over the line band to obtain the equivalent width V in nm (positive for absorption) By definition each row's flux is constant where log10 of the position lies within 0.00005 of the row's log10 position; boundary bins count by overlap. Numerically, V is 0.87 nm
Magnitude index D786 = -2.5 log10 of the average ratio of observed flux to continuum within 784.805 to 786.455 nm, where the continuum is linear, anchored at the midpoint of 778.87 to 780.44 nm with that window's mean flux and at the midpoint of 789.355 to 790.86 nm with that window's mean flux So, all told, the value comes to 0.26 mag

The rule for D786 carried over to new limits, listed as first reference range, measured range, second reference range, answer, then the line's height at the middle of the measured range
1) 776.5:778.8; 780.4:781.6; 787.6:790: 0.072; 22.9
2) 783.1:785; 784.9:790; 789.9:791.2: 0.062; 15.4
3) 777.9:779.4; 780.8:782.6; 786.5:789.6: 0.035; 20.8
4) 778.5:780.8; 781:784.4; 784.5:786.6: 0.037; 19.4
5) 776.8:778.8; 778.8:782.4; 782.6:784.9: -0.006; 22.2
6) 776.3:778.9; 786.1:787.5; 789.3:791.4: 0.195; 17.9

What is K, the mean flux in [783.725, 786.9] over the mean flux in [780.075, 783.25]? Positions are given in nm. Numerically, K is 0.7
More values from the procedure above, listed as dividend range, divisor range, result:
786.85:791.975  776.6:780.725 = 0.56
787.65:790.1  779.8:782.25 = 0.65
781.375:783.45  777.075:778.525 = 0.71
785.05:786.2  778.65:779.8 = 0.63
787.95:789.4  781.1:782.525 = 0.67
